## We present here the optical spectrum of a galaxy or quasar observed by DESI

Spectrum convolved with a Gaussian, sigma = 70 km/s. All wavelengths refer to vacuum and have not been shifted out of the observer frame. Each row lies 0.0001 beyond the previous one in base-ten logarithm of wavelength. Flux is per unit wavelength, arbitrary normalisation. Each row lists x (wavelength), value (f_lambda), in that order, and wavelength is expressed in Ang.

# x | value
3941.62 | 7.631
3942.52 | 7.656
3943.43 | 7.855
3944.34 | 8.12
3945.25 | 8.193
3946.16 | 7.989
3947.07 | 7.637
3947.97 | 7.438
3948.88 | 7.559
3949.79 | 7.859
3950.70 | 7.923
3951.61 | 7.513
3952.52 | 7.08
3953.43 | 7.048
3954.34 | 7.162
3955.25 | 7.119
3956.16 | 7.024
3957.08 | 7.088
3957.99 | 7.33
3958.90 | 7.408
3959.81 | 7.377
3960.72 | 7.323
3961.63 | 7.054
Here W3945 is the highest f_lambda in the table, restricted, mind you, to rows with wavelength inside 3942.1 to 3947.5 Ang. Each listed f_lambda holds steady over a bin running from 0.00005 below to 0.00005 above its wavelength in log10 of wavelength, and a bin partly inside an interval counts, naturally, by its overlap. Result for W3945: 8.193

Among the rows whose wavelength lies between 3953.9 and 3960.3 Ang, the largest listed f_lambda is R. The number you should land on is 7.408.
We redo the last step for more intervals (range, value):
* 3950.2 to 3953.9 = 7.923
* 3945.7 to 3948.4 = 7.989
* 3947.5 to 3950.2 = 7.859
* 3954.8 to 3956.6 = 7.119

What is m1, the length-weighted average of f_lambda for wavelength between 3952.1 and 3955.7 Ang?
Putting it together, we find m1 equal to 7.1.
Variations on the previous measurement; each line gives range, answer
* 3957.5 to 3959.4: 7.38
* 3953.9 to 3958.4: 7.13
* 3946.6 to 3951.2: 7.69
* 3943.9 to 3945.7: 8.15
